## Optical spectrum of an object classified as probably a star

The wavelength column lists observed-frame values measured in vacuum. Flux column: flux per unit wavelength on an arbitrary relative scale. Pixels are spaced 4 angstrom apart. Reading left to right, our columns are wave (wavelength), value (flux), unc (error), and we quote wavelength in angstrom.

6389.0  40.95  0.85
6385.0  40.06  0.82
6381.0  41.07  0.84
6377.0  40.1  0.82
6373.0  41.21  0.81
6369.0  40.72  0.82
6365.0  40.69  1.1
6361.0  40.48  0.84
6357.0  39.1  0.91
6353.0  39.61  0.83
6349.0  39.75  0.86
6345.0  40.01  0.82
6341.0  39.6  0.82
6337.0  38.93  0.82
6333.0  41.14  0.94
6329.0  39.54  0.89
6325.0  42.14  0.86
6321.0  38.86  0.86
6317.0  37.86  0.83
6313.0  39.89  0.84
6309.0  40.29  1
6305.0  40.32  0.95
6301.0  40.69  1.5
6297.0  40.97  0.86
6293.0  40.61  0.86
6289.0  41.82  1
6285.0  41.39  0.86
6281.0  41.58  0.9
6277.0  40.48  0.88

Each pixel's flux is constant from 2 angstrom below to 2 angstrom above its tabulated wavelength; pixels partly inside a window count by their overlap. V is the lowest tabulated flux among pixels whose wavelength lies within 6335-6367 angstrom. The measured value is 38.93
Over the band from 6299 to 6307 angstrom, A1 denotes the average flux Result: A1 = 40.5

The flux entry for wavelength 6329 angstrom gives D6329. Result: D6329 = 39.54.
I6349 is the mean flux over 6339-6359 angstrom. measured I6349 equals 39.6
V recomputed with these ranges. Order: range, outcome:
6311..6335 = 37.86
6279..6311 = 40.29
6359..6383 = 40.1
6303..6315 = 39.89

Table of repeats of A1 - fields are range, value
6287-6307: 40.9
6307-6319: 39.3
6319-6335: 40.4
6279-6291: 41.6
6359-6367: 40.6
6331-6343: 39.9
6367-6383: 40.8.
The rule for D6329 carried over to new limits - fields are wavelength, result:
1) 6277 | 40.48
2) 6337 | 38.93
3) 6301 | 40.69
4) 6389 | 40.95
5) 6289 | 41.82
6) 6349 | 39.75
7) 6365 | 40.69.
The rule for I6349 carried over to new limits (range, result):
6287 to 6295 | 41.2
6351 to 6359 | 39.4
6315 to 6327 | 39.6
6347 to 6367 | 39.9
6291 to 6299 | 40.8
